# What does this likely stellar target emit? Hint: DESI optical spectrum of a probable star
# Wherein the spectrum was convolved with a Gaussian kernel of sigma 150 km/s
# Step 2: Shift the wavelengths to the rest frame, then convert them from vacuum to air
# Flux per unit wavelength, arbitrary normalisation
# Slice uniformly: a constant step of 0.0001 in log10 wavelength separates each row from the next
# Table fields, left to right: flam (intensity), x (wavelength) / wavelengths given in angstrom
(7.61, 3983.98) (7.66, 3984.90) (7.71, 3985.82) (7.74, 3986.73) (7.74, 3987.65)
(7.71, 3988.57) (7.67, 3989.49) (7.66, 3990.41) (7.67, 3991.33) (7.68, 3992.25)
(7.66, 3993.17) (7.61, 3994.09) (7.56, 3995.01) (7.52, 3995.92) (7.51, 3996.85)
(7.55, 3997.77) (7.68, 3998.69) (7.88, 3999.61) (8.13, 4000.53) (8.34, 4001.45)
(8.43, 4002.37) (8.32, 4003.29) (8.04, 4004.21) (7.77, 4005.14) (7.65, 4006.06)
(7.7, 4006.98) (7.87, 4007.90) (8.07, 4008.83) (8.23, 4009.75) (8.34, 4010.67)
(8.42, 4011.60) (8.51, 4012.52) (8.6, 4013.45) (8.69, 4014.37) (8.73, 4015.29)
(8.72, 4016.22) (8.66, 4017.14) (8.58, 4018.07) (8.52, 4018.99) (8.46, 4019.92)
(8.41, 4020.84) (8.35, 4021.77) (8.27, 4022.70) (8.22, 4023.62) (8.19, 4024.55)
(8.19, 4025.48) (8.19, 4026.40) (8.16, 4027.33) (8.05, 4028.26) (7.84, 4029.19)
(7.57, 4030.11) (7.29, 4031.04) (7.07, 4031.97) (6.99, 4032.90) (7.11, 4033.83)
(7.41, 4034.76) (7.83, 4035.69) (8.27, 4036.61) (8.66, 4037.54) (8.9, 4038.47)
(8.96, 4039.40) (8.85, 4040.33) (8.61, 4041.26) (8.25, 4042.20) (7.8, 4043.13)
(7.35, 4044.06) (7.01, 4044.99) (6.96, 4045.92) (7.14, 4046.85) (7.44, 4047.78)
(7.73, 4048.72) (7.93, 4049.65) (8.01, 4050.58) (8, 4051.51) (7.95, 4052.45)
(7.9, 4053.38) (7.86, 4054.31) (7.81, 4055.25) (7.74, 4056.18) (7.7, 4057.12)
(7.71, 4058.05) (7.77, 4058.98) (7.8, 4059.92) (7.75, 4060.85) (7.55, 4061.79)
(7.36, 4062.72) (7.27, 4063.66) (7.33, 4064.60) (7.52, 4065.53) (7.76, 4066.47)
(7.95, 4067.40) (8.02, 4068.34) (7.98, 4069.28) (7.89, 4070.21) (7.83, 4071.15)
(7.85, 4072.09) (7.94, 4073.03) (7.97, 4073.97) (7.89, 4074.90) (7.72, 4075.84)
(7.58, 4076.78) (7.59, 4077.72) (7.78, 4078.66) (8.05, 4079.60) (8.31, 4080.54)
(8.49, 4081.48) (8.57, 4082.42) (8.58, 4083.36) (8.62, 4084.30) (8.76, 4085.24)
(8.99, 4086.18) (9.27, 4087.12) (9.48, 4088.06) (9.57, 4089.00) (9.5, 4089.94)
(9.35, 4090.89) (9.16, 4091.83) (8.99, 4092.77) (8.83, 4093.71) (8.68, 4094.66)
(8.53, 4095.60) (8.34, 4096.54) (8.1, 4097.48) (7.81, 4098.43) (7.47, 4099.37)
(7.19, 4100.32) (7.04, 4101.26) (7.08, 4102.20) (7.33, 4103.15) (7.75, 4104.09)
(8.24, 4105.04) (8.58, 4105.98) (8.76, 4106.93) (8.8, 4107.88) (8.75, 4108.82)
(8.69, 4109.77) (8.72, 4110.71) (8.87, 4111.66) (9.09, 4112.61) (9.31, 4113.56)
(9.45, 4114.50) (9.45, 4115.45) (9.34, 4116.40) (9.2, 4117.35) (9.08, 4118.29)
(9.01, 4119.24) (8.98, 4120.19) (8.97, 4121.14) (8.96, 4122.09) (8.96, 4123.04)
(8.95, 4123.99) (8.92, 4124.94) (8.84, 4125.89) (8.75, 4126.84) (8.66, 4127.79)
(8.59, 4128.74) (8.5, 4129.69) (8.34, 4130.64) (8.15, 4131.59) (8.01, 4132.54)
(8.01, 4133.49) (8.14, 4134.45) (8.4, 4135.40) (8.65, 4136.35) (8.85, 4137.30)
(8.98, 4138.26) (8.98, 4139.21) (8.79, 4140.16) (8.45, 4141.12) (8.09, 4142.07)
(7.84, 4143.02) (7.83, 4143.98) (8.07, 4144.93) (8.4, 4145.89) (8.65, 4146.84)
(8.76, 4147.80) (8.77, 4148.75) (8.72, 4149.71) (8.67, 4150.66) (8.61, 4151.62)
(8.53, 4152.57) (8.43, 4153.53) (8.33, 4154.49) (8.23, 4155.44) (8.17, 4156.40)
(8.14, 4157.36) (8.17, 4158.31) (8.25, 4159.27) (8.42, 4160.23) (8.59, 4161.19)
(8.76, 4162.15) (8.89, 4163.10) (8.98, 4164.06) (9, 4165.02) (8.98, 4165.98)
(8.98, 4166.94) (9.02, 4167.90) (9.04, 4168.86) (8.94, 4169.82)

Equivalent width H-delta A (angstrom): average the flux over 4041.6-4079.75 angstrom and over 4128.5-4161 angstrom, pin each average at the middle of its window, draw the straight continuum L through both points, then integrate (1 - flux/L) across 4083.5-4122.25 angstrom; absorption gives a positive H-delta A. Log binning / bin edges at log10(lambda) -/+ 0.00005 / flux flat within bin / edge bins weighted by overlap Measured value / -3.0 angstrom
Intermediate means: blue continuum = 7.72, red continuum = 8.41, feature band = 8.68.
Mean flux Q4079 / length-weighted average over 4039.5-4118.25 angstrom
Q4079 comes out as 8.19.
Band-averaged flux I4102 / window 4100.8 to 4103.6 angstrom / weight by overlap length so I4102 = 7.15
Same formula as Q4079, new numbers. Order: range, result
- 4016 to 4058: 7.97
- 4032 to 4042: 8.11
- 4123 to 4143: 8.55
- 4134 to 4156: 8.49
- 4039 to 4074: 7.79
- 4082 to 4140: 8.66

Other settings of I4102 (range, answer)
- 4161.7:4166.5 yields 8.93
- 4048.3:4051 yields 7.91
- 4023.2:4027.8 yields 8.18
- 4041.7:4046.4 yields 7.47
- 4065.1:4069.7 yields 7.84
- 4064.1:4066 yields 7.42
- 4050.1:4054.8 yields 7.94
